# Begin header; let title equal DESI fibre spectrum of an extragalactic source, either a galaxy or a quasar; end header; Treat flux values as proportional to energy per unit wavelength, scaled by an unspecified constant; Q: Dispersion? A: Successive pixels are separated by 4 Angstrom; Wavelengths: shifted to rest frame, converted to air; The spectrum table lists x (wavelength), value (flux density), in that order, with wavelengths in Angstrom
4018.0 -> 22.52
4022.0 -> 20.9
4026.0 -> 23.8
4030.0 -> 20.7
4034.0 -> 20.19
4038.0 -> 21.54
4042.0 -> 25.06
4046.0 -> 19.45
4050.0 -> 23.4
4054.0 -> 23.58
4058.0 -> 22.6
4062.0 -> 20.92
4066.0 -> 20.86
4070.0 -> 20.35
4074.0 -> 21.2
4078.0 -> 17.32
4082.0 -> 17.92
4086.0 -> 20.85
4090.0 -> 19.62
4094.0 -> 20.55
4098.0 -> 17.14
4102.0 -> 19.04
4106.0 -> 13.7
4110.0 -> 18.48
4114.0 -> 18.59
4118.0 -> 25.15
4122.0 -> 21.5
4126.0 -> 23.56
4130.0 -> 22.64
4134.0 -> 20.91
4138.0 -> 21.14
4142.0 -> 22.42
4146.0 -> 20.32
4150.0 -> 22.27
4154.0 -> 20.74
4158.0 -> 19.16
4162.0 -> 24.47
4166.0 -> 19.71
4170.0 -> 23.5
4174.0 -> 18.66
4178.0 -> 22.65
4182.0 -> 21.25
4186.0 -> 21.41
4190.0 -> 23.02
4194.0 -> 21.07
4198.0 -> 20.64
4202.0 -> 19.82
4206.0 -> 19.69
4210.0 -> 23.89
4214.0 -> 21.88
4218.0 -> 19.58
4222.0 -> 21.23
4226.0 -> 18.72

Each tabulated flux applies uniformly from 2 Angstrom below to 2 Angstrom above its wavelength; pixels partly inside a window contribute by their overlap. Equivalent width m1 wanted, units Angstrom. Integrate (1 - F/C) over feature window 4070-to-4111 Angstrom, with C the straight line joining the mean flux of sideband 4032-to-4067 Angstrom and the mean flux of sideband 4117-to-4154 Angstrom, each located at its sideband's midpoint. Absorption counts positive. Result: 6.2 Angstrom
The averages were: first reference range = 22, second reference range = 22.1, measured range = 18.7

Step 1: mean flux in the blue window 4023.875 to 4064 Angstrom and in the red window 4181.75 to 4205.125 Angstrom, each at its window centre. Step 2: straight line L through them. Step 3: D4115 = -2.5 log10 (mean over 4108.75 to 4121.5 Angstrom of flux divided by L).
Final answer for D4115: 0.03 mag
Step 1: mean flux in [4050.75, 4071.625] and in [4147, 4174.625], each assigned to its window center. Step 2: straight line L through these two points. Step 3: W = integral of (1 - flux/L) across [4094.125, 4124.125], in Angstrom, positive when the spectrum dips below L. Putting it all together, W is 3.3 Angstrom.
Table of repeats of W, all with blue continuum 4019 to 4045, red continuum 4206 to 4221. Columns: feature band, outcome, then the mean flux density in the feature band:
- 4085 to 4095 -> 0.7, 20.3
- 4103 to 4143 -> 1.8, 20.7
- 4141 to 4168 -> 0.5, 21.3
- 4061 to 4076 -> 0.7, 20.8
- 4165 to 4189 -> 0.3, 21.3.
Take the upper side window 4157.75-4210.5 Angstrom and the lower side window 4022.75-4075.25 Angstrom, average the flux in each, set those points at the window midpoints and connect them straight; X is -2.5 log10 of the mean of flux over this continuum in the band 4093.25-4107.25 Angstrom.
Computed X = 0.23 mag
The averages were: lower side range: 21.8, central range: 17.6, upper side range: 21.4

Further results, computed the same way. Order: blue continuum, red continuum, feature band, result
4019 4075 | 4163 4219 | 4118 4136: -0.05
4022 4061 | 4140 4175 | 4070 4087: 0.13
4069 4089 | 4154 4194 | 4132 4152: -0.03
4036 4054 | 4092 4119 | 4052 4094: 0.01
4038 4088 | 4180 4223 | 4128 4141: -0.02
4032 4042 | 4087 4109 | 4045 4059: -0.08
